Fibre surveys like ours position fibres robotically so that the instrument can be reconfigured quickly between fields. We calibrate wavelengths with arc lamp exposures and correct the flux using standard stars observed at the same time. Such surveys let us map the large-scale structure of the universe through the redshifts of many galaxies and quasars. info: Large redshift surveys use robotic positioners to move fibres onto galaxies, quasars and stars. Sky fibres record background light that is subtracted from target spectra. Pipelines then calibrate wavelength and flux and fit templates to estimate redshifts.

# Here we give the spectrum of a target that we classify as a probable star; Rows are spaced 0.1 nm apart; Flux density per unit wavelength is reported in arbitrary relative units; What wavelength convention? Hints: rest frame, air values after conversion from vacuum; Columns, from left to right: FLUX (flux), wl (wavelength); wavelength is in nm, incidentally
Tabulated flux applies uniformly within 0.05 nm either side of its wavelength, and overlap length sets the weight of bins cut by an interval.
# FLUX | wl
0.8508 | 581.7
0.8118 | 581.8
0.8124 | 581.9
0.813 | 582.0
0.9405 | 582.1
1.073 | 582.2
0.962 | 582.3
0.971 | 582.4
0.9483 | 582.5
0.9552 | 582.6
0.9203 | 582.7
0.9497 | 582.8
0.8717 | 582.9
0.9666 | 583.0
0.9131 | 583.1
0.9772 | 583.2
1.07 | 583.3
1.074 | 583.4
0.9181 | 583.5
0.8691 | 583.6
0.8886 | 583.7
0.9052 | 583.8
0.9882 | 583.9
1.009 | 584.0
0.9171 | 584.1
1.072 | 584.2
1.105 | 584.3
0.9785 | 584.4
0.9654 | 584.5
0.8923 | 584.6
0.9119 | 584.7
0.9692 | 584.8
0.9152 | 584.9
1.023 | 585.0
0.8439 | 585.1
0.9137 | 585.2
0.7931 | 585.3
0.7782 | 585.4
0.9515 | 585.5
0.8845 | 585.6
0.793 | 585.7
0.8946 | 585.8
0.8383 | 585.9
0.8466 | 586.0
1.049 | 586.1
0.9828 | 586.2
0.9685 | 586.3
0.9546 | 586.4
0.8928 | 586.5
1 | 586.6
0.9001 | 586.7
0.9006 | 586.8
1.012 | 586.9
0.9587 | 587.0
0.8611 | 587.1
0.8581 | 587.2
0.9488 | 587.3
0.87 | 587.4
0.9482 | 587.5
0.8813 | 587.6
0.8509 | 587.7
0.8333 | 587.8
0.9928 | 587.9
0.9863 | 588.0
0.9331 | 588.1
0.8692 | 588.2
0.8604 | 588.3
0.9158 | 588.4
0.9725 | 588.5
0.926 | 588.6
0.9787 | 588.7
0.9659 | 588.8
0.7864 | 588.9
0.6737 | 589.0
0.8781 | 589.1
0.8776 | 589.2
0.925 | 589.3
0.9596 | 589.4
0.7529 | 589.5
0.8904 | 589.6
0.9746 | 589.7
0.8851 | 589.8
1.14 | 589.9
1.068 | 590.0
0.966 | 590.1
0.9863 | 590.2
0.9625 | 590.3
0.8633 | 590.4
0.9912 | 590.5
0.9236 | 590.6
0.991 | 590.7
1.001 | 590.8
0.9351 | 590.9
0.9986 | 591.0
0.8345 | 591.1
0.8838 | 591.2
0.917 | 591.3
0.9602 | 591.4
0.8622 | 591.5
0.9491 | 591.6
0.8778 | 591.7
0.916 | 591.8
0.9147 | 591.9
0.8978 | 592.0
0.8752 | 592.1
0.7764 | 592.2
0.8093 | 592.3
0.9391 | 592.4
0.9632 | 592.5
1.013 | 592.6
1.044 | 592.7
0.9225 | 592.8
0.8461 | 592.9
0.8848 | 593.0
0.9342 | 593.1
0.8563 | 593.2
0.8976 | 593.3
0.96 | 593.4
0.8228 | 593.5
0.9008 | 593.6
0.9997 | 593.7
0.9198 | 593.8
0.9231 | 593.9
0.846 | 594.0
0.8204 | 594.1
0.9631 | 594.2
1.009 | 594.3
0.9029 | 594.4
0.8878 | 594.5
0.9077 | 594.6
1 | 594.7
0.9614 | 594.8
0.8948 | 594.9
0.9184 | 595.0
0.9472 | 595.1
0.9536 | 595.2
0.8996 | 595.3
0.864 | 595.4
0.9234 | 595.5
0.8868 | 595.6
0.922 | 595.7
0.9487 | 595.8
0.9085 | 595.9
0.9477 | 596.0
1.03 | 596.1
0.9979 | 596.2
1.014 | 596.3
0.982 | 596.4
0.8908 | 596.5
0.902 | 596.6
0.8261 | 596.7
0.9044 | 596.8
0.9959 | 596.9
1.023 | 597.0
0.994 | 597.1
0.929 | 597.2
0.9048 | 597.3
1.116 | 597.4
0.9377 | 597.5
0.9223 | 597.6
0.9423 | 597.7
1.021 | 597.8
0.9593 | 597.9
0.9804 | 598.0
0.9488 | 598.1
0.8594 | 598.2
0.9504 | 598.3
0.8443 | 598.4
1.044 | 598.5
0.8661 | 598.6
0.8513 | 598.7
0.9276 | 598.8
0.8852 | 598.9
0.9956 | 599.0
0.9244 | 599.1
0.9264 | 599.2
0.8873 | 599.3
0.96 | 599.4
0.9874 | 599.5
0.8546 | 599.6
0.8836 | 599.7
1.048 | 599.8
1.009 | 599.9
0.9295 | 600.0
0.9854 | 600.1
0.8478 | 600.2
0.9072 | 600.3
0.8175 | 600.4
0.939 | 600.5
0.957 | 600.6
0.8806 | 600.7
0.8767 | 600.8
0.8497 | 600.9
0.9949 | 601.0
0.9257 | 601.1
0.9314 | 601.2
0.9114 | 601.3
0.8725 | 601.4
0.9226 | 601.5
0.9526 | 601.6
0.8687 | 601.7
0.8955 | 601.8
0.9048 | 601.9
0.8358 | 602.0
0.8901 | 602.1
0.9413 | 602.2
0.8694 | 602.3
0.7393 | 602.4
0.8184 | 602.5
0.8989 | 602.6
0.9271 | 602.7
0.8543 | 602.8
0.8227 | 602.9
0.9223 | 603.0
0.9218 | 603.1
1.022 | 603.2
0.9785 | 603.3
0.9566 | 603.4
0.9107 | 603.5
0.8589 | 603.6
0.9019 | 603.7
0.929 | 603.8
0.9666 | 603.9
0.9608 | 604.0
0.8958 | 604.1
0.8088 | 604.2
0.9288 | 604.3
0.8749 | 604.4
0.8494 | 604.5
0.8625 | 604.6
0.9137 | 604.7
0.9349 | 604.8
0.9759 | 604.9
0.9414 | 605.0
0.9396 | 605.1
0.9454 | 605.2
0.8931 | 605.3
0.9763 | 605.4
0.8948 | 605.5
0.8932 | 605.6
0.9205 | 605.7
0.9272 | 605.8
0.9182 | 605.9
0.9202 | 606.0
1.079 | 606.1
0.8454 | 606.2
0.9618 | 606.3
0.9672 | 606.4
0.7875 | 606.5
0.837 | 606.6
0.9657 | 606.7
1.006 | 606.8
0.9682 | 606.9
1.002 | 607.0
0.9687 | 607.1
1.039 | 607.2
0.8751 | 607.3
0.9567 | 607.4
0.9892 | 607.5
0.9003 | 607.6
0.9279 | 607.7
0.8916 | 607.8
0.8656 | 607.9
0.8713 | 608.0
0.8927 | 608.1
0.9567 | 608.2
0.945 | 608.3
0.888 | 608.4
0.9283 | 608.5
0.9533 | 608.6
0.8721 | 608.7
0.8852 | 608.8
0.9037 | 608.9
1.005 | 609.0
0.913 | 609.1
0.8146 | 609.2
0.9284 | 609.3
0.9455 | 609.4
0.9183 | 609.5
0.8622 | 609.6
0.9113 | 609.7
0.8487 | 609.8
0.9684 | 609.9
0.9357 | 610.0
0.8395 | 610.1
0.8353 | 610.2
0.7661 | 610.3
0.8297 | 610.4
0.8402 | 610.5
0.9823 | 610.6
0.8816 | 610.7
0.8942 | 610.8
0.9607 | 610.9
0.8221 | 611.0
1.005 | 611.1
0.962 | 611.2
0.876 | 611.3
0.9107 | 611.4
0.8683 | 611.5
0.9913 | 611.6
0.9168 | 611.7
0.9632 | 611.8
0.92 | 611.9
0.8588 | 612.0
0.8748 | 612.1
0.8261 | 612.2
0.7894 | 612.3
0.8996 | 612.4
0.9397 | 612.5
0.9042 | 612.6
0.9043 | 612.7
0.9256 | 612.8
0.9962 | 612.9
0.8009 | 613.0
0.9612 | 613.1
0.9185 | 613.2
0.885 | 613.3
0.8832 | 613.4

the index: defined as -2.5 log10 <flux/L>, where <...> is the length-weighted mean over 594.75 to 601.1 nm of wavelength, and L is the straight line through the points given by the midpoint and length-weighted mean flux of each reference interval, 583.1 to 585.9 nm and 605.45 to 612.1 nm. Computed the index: -0.01 mag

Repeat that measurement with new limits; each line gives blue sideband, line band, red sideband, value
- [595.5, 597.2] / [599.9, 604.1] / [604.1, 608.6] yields 0.03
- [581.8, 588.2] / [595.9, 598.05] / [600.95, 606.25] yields -0.05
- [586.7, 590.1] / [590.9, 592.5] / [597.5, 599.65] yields 0.03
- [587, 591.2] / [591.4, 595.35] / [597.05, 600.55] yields 0.02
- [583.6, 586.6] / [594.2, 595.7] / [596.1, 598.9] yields 0.02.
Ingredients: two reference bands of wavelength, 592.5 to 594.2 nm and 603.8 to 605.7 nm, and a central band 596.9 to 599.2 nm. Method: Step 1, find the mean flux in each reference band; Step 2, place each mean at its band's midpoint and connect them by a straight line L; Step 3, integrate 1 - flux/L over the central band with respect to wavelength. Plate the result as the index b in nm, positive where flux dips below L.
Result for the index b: -0.08 nm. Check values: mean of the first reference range 0.915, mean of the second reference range 0.915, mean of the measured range 0.947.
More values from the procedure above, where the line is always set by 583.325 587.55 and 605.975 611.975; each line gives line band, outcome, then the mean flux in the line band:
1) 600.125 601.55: 0.03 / 0.904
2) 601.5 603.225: 0.06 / 0.886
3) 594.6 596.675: -0.03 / 0.938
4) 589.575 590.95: -0.06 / 0.971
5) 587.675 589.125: 0.05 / 0.896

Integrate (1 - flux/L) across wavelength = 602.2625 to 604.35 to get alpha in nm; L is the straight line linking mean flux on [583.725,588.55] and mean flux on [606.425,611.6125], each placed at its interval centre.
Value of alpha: 0.03 nm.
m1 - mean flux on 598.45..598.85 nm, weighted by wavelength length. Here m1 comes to 0.922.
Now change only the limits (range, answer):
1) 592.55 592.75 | 1.03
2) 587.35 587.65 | 0.9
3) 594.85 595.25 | 0.929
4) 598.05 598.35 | 0.92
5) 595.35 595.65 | 0.891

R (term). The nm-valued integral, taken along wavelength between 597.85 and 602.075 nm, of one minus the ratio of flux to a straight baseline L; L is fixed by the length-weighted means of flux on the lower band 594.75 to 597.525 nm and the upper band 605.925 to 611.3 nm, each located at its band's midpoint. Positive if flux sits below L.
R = 0.07 nm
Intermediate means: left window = 0.944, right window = 0.915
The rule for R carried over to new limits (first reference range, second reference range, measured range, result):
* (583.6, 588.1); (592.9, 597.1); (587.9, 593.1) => 0.03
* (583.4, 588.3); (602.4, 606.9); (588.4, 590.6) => -0.01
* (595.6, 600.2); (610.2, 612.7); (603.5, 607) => -0.01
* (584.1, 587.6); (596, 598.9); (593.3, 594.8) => 0.03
